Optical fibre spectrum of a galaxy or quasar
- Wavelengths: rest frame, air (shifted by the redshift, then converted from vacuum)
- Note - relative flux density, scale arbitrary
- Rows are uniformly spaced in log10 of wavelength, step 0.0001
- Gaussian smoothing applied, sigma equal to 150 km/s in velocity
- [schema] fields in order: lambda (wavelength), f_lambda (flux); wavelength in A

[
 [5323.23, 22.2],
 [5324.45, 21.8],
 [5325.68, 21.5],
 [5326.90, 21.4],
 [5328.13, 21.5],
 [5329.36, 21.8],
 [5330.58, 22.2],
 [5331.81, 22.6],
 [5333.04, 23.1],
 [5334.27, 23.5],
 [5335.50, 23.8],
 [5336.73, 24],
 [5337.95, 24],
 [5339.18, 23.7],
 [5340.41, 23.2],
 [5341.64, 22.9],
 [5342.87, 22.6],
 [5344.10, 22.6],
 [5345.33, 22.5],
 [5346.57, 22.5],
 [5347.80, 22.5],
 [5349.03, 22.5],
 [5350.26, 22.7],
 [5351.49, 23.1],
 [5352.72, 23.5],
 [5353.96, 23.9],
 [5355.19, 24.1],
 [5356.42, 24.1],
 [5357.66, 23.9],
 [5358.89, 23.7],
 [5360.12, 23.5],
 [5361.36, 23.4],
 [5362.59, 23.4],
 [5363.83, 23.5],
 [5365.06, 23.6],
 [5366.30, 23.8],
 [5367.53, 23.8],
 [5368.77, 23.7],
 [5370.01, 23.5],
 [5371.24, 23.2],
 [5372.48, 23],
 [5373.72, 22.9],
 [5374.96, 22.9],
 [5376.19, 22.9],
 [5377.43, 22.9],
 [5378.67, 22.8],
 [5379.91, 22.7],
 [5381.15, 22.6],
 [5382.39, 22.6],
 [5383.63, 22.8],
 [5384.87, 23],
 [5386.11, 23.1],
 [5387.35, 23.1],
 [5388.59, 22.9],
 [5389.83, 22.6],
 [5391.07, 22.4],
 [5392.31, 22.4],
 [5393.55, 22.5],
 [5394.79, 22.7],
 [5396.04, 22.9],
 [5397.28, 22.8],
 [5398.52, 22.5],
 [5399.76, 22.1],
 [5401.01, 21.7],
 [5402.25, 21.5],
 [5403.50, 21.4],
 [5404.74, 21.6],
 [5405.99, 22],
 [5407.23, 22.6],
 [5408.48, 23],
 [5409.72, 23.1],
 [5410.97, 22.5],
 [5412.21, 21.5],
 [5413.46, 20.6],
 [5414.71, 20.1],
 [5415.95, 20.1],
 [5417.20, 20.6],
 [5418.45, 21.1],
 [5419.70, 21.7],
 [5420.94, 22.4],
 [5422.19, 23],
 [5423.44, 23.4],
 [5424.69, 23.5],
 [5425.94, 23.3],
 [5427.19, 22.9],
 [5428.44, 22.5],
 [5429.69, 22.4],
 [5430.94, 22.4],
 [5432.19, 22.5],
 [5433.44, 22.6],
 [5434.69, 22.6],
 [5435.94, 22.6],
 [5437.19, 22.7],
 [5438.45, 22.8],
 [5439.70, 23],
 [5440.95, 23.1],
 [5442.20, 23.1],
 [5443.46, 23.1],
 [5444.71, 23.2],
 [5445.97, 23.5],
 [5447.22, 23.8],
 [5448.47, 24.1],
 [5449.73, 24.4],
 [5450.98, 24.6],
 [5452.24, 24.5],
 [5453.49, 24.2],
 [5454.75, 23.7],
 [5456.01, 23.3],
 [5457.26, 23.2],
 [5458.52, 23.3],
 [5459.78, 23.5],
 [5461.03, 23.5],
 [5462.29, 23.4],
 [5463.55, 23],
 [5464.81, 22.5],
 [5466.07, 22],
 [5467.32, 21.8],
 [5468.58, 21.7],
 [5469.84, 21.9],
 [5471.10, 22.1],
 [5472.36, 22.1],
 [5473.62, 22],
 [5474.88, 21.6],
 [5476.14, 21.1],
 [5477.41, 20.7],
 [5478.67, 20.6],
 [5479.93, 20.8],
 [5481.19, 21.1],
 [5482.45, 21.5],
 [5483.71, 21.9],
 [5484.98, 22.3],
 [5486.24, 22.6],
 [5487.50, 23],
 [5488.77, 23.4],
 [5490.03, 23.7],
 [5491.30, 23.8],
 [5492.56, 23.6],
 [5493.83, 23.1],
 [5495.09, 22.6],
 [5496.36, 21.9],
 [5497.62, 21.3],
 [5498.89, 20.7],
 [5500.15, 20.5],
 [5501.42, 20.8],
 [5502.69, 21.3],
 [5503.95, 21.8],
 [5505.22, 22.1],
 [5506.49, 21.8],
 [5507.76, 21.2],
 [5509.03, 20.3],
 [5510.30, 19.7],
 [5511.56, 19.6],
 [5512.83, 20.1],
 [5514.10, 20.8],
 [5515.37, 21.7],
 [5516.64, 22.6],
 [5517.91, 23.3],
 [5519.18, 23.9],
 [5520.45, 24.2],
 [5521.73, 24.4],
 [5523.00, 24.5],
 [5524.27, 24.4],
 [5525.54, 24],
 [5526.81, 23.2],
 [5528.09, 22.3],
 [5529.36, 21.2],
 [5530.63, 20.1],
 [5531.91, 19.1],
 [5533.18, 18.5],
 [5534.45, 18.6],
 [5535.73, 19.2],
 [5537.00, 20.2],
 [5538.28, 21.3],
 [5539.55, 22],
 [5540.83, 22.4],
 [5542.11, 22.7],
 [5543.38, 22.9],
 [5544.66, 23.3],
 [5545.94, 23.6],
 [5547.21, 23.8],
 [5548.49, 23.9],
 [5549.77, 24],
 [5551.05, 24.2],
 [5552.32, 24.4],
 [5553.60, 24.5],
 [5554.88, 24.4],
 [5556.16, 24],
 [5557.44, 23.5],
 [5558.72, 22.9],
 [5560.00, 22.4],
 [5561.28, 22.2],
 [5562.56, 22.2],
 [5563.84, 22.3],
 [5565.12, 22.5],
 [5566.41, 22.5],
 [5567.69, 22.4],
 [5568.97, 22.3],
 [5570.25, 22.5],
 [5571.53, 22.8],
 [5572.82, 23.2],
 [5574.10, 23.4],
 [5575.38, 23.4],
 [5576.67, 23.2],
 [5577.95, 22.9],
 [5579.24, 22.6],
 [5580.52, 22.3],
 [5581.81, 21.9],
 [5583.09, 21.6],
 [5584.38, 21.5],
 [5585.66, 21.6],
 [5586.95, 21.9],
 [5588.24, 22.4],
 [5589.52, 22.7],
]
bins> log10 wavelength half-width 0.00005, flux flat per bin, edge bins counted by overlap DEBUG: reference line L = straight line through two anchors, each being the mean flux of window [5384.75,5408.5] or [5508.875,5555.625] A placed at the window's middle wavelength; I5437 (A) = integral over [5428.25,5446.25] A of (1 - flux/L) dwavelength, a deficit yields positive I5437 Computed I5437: -0.3 A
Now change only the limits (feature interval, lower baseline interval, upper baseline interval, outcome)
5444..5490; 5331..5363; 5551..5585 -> 0.75 A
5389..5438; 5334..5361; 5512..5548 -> 1.35 A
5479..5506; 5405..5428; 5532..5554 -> 0.12 A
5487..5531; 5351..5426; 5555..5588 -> 0.81 A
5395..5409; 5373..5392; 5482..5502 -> 0.32 A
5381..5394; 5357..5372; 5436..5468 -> 0.43 A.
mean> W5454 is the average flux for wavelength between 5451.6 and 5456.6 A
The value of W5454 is 23.9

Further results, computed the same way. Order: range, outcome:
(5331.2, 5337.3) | 23.4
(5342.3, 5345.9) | 22.6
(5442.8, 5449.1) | 23.5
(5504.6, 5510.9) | 21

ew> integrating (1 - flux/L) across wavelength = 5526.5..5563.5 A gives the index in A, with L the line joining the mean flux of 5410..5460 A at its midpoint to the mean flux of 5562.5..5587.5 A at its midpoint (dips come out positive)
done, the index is 0.4 A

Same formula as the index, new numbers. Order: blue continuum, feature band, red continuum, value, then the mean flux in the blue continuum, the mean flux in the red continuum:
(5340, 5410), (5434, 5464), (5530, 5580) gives -0.9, 22.9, 22.5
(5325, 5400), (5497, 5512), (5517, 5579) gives 1.2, 23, 22.7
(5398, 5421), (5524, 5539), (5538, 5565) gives 1.3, 21.7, 23.2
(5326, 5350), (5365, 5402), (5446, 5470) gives 0.2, 22.8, 23.3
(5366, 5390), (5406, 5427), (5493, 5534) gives 0.6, 23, 21.8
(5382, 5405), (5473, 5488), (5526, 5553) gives 0.4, 22.5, 22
